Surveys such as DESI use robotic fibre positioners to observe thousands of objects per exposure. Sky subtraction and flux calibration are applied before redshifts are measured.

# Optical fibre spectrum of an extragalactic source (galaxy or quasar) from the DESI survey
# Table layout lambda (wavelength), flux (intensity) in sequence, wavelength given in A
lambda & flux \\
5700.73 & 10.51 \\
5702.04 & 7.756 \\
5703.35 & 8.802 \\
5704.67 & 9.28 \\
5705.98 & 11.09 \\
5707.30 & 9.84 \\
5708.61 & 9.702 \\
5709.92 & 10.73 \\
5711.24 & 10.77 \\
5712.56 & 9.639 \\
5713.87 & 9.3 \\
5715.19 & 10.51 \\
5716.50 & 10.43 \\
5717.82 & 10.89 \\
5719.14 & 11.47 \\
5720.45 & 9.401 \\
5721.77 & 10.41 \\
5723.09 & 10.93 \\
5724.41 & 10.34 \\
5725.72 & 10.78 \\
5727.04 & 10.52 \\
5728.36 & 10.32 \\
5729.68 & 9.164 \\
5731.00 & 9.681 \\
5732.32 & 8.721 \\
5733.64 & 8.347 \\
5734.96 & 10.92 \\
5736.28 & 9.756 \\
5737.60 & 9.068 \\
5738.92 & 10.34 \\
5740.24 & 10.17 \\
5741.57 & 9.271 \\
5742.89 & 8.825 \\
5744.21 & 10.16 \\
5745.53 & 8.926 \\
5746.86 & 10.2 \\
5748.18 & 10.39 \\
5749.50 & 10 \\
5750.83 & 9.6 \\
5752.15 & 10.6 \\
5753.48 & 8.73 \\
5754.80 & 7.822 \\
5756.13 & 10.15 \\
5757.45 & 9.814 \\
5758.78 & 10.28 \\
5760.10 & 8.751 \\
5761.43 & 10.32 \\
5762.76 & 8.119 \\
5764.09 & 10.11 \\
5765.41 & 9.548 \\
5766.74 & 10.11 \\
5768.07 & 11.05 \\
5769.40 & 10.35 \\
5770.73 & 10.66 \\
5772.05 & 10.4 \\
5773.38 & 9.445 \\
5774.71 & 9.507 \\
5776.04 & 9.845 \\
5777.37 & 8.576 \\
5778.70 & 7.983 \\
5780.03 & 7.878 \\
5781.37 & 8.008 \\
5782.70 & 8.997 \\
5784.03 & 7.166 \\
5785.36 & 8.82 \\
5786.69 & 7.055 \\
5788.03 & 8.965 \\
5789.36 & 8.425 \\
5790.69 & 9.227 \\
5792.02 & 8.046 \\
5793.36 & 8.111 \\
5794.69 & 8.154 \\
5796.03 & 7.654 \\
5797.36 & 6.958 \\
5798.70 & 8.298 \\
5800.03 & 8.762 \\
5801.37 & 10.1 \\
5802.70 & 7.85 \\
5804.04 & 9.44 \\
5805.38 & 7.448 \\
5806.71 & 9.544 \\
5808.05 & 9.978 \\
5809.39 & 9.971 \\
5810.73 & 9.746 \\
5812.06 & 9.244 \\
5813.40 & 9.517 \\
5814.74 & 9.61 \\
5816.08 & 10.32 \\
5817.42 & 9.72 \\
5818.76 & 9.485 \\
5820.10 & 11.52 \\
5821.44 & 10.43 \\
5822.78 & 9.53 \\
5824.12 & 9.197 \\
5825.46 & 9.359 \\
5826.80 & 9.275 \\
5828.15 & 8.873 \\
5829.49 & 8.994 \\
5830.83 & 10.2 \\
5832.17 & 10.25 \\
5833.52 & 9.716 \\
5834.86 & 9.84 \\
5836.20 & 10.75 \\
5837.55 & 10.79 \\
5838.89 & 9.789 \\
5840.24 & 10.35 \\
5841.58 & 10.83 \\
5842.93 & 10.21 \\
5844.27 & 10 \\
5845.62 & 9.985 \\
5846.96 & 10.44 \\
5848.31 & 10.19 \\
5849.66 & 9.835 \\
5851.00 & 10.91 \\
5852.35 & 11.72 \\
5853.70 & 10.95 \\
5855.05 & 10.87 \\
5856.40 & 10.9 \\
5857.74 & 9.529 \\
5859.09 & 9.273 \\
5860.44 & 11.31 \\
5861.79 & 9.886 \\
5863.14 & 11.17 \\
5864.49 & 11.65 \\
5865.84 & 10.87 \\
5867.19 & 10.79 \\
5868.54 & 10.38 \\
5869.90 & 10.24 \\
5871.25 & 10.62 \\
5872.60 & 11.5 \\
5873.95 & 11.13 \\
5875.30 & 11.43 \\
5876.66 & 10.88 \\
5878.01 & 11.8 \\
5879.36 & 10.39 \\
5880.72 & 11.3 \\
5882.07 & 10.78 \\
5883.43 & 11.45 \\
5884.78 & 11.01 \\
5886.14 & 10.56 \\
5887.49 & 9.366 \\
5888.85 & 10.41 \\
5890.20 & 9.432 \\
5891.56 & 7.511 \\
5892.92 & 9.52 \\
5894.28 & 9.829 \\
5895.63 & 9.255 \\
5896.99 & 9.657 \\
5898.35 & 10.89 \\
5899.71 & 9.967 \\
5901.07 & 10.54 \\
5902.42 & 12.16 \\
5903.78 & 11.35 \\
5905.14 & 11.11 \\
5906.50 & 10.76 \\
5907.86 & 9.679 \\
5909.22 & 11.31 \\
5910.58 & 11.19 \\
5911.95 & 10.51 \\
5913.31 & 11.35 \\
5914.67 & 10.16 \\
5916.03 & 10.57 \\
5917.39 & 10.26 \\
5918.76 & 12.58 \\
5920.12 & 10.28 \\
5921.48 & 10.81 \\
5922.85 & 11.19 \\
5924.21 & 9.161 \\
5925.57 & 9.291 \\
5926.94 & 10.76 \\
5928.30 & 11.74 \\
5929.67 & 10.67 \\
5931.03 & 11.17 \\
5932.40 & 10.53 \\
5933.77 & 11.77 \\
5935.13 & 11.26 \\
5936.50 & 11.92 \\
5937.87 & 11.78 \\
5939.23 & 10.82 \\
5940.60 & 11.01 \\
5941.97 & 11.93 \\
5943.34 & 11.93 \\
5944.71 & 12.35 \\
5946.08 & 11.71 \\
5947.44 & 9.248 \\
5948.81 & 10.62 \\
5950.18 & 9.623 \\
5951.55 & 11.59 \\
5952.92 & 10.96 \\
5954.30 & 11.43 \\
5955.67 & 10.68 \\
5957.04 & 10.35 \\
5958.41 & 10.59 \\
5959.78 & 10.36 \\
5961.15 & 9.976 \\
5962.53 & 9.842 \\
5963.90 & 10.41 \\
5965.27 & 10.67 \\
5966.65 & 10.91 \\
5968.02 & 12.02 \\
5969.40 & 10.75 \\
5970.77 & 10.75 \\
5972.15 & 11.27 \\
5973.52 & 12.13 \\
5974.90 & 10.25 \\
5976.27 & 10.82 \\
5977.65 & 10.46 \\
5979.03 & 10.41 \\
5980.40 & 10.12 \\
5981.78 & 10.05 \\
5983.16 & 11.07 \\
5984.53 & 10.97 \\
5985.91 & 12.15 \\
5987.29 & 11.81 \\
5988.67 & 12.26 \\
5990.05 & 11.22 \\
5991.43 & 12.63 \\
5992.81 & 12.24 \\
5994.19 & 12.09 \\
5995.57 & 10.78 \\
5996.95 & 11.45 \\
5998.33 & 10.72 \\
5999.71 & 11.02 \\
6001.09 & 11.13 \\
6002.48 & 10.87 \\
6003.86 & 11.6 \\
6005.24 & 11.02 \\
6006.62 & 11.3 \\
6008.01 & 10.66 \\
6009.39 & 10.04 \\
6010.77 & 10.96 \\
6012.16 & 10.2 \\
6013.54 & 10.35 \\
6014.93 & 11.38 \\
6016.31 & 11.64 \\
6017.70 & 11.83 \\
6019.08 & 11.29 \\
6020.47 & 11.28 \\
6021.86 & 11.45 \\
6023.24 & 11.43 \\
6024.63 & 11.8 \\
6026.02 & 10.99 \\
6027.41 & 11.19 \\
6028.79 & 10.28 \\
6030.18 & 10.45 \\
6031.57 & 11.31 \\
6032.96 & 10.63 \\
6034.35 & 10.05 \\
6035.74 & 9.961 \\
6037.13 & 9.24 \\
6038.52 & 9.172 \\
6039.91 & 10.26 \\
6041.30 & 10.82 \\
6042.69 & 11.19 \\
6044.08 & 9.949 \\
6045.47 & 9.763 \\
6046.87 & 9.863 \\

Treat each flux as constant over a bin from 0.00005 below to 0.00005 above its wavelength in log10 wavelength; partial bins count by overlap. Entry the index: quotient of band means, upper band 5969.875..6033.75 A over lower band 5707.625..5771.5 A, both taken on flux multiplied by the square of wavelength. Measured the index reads 1.23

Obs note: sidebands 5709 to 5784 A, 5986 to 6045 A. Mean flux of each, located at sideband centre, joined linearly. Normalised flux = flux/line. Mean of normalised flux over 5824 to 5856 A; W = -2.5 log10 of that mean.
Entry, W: 0.00 mag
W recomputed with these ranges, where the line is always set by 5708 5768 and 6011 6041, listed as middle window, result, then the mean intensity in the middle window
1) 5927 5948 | -0.08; 11.3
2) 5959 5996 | -0.04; 11.1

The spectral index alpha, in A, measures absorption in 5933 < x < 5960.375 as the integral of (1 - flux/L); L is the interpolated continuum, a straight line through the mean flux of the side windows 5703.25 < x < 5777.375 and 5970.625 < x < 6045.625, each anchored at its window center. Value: -1.0 A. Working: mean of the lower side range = 9.89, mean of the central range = 11.1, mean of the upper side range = 11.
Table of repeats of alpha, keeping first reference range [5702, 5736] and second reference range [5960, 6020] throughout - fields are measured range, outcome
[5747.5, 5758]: 0.5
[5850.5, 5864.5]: -0.2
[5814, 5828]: 0.8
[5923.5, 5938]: -0.1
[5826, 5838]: 0.7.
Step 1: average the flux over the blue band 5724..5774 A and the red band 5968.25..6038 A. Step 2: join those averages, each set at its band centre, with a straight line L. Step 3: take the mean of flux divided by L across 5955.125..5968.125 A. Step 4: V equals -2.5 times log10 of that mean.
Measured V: 0.03 mag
